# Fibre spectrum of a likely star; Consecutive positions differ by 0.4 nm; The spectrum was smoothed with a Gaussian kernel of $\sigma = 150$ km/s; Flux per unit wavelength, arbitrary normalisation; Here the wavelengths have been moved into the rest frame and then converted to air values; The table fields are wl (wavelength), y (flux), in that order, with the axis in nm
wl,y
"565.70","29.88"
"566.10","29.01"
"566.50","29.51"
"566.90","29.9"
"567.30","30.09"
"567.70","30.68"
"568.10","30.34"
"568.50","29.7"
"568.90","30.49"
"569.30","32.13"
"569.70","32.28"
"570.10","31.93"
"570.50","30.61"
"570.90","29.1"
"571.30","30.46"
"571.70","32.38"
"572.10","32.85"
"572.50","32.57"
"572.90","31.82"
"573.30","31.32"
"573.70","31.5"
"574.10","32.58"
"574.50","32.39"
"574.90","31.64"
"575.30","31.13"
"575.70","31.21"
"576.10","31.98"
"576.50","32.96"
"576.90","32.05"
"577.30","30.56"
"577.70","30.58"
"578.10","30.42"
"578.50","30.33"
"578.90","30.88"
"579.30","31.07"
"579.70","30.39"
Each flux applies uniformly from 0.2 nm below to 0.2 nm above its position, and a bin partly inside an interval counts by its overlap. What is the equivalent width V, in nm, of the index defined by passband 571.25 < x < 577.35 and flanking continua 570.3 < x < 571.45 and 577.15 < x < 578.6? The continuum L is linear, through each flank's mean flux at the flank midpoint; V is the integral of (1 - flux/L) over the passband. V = -0.33 nm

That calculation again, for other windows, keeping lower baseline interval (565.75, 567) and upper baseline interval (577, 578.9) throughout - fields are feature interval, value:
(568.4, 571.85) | -0.136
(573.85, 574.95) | -0.072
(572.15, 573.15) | -0.072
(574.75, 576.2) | -0.052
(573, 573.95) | -0.042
